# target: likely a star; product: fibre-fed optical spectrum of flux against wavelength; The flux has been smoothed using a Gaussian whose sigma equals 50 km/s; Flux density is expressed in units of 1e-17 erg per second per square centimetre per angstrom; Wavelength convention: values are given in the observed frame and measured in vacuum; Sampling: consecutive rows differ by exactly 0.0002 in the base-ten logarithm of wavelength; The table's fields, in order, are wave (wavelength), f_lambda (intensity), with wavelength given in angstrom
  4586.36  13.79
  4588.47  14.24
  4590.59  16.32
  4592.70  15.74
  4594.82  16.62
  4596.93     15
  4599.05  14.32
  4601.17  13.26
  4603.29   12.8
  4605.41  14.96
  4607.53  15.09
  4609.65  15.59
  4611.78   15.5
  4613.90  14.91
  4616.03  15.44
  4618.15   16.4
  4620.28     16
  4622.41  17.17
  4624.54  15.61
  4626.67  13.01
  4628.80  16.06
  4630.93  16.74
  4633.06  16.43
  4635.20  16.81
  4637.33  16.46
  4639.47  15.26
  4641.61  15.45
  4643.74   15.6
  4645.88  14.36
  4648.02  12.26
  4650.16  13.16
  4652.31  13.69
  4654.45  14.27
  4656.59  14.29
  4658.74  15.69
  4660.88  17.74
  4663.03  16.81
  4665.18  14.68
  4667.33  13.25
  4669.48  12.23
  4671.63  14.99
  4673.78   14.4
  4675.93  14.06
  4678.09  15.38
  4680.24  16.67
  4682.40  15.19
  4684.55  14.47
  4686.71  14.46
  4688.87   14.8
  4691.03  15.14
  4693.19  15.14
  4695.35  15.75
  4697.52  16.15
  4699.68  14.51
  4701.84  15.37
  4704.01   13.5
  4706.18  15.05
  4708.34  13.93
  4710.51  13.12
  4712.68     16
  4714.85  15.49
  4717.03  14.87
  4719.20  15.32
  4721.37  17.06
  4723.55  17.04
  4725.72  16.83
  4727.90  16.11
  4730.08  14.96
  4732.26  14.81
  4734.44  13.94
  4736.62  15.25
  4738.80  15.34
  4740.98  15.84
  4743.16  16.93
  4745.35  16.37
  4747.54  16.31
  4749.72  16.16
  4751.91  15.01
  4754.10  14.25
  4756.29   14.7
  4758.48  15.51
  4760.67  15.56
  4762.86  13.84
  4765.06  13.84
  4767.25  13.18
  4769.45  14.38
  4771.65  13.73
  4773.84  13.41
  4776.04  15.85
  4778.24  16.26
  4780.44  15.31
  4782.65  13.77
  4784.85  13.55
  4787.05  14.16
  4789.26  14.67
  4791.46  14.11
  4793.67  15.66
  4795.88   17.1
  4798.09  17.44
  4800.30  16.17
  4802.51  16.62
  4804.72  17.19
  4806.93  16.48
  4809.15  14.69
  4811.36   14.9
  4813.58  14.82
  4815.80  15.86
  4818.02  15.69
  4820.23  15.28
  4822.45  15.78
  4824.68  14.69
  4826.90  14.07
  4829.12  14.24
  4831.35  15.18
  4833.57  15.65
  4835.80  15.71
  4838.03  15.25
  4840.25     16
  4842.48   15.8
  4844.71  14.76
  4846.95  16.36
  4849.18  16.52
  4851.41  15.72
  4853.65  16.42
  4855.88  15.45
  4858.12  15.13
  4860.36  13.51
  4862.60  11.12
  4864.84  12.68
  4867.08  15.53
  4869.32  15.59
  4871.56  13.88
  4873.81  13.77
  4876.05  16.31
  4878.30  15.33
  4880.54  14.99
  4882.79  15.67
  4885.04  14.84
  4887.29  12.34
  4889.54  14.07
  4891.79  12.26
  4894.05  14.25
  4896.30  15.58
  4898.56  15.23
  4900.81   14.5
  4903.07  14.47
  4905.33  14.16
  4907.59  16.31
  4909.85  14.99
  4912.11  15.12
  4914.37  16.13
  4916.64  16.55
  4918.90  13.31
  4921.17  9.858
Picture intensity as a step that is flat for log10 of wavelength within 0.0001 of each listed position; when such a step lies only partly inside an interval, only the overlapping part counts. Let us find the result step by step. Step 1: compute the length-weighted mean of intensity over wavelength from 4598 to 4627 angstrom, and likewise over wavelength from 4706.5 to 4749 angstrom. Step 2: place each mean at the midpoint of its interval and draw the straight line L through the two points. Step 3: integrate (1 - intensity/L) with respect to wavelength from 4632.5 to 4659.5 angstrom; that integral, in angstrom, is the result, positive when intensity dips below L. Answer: 0.6 angstrom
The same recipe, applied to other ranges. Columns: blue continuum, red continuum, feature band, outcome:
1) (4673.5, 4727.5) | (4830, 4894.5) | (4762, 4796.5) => 1.16 angstrom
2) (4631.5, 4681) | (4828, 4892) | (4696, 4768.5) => -1.42 angstrom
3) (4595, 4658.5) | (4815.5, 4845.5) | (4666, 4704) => 0.85 angstrom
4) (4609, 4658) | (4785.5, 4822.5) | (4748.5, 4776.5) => 1.81 angstrom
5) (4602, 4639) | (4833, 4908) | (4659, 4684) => 0.61 angstrom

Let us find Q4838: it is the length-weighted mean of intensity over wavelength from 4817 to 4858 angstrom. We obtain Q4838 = 15.5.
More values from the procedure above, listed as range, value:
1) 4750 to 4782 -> 14.7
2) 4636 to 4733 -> 15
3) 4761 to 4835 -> 15.1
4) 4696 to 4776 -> 15.1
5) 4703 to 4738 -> 15.2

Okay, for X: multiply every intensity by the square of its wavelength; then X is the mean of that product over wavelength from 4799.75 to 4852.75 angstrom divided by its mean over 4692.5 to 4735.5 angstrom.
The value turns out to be 1.07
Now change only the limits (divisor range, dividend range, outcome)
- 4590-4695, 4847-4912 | 1.08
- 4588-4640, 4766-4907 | 1.06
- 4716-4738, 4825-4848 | 1.02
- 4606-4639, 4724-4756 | 1.04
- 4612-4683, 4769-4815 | 1.07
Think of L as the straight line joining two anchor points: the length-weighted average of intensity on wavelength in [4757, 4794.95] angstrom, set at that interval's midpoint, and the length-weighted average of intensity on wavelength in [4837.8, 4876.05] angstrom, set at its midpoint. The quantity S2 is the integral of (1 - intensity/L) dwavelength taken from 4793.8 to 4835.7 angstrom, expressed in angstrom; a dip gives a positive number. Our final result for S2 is -2.7 angstrom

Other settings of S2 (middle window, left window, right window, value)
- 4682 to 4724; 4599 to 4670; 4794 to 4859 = 0.6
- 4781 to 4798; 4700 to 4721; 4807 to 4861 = 0.3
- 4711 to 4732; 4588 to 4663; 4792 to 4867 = -0.7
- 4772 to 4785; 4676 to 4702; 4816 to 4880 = 0.3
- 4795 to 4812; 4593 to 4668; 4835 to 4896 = -1.7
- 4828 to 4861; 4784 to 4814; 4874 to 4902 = -0.9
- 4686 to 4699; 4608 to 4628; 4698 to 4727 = 0.1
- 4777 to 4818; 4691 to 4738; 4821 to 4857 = -0.3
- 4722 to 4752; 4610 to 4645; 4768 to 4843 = -0.7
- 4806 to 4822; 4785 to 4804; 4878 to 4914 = 0.1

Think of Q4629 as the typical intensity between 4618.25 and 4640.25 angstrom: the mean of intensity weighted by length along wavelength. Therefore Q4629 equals 16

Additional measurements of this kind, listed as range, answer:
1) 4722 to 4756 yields 15.7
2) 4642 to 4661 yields 14.4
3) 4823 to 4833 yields 14.7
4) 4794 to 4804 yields 16.8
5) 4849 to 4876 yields 14.6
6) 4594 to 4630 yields 15.2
